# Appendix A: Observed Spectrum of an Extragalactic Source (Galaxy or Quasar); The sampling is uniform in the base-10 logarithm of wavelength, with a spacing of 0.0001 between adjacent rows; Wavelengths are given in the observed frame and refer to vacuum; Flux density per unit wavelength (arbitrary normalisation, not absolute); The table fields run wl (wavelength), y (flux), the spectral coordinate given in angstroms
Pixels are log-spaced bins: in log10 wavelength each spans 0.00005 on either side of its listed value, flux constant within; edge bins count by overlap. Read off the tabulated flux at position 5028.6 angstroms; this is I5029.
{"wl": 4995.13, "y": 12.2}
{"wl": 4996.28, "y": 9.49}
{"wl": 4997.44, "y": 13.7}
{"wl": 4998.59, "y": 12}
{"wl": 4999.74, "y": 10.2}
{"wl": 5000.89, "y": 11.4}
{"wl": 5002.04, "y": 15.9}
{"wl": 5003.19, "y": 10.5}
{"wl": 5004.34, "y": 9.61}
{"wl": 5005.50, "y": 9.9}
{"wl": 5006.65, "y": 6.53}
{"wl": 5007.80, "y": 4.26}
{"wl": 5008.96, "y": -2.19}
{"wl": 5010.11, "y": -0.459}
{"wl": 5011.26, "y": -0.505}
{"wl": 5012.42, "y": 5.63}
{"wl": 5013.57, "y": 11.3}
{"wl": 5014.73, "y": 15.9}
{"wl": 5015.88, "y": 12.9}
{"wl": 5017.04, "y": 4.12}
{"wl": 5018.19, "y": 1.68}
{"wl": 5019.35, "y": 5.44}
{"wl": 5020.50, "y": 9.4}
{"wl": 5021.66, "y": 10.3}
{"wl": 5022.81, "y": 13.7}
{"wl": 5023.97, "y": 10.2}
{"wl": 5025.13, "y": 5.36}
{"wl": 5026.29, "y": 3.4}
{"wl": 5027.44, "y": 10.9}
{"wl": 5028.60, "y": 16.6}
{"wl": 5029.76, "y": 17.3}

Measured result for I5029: 16.6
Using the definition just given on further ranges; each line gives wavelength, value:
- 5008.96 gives -2.19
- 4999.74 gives 10.2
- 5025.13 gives 5.36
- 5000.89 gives 11.4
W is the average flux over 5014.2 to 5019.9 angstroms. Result 7.95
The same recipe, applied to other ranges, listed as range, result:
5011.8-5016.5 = 11.3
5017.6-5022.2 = 6.67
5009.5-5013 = 1.54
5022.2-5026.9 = 8.21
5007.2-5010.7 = 0.577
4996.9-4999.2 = 12.8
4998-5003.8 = 12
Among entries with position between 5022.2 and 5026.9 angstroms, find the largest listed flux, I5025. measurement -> 13.7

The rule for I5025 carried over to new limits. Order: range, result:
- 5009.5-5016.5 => 15.9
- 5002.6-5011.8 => 10.5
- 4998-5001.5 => 12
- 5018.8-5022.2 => 10.3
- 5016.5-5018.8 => 4.12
